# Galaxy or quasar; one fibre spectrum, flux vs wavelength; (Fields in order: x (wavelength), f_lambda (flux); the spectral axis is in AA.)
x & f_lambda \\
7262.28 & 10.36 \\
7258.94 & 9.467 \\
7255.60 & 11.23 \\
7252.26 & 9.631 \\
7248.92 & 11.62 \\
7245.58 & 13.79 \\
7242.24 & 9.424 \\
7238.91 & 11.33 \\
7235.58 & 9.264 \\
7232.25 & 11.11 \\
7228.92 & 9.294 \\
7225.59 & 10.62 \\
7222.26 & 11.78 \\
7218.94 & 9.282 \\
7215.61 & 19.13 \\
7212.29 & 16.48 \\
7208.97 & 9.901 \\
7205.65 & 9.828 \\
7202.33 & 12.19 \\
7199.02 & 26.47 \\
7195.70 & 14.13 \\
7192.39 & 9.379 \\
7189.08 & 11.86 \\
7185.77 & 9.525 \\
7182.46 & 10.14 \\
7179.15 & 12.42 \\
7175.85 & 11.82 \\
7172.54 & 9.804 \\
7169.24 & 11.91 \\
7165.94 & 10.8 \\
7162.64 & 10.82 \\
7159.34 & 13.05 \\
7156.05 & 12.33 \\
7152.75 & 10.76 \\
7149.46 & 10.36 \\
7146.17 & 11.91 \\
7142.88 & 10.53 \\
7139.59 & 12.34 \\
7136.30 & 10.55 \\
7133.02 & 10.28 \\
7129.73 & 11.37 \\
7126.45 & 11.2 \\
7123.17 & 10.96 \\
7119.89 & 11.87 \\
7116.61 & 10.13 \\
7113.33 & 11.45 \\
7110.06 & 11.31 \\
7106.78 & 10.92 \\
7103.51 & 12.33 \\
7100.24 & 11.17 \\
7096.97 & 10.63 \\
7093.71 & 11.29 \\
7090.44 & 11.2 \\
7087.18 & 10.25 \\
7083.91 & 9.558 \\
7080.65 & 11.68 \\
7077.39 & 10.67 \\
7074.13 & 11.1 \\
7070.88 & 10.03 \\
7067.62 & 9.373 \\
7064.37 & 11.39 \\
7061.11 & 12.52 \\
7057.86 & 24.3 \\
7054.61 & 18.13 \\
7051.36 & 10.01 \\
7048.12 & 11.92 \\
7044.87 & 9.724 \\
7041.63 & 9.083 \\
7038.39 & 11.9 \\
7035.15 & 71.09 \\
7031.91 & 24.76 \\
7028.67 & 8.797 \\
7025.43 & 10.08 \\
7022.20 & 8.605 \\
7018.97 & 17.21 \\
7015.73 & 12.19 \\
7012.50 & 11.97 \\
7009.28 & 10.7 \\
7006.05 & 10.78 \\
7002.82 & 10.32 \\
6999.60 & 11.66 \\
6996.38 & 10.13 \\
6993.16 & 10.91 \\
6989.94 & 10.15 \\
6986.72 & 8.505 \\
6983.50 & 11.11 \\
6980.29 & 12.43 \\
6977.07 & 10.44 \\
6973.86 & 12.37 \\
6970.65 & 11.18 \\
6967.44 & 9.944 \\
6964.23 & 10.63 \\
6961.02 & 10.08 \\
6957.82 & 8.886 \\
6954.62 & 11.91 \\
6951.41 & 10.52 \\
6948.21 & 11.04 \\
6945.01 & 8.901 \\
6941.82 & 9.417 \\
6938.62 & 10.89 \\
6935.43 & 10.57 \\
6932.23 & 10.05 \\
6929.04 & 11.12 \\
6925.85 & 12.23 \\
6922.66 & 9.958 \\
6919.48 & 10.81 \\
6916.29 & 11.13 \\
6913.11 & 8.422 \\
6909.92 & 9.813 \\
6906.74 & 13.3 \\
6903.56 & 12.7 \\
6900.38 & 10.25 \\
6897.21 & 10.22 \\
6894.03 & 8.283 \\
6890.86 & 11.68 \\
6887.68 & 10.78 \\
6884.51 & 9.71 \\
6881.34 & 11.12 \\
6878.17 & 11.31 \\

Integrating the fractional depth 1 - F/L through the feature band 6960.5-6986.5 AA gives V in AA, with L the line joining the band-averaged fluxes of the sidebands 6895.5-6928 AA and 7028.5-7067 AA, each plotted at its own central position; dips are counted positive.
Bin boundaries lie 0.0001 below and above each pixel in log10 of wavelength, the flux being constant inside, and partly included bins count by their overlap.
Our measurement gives 6.34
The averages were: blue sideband 10.9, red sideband 18.8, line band 10.9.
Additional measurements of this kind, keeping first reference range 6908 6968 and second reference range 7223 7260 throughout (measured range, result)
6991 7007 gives -0.49 AA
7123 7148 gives -1.40 AA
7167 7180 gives -0.99 AA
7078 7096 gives -0.47 AA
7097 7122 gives -1.74 AA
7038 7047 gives 0.31 AA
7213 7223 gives -3.01 AA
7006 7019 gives -2.23 AA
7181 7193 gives 0.35 AA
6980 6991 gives 0.06 AA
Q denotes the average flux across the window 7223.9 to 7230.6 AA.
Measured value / 9.96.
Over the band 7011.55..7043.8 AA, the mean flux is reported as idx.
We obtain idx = 18.6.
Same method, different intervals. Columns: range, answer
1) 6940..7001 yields 10.5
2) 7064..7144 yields 10.9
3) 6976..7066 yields 14.3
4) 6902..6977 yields 10.7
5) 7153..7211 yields 12.1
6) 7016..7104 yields 14.4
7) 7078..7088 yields 10.5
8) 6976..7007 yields 10.6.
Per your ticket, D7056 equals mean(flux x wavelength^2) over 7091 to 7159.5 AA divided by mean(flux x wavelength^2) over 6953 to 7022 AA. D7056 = 1.06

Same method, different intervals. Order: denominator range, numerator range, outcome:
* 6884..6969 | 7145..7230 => 1.25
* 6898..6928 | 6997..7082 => 1.38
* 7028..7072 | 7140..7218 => 0.73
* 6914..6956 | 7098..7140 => 1.11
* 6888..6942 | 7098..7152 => 1.11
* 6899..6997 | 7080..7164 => 1.10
